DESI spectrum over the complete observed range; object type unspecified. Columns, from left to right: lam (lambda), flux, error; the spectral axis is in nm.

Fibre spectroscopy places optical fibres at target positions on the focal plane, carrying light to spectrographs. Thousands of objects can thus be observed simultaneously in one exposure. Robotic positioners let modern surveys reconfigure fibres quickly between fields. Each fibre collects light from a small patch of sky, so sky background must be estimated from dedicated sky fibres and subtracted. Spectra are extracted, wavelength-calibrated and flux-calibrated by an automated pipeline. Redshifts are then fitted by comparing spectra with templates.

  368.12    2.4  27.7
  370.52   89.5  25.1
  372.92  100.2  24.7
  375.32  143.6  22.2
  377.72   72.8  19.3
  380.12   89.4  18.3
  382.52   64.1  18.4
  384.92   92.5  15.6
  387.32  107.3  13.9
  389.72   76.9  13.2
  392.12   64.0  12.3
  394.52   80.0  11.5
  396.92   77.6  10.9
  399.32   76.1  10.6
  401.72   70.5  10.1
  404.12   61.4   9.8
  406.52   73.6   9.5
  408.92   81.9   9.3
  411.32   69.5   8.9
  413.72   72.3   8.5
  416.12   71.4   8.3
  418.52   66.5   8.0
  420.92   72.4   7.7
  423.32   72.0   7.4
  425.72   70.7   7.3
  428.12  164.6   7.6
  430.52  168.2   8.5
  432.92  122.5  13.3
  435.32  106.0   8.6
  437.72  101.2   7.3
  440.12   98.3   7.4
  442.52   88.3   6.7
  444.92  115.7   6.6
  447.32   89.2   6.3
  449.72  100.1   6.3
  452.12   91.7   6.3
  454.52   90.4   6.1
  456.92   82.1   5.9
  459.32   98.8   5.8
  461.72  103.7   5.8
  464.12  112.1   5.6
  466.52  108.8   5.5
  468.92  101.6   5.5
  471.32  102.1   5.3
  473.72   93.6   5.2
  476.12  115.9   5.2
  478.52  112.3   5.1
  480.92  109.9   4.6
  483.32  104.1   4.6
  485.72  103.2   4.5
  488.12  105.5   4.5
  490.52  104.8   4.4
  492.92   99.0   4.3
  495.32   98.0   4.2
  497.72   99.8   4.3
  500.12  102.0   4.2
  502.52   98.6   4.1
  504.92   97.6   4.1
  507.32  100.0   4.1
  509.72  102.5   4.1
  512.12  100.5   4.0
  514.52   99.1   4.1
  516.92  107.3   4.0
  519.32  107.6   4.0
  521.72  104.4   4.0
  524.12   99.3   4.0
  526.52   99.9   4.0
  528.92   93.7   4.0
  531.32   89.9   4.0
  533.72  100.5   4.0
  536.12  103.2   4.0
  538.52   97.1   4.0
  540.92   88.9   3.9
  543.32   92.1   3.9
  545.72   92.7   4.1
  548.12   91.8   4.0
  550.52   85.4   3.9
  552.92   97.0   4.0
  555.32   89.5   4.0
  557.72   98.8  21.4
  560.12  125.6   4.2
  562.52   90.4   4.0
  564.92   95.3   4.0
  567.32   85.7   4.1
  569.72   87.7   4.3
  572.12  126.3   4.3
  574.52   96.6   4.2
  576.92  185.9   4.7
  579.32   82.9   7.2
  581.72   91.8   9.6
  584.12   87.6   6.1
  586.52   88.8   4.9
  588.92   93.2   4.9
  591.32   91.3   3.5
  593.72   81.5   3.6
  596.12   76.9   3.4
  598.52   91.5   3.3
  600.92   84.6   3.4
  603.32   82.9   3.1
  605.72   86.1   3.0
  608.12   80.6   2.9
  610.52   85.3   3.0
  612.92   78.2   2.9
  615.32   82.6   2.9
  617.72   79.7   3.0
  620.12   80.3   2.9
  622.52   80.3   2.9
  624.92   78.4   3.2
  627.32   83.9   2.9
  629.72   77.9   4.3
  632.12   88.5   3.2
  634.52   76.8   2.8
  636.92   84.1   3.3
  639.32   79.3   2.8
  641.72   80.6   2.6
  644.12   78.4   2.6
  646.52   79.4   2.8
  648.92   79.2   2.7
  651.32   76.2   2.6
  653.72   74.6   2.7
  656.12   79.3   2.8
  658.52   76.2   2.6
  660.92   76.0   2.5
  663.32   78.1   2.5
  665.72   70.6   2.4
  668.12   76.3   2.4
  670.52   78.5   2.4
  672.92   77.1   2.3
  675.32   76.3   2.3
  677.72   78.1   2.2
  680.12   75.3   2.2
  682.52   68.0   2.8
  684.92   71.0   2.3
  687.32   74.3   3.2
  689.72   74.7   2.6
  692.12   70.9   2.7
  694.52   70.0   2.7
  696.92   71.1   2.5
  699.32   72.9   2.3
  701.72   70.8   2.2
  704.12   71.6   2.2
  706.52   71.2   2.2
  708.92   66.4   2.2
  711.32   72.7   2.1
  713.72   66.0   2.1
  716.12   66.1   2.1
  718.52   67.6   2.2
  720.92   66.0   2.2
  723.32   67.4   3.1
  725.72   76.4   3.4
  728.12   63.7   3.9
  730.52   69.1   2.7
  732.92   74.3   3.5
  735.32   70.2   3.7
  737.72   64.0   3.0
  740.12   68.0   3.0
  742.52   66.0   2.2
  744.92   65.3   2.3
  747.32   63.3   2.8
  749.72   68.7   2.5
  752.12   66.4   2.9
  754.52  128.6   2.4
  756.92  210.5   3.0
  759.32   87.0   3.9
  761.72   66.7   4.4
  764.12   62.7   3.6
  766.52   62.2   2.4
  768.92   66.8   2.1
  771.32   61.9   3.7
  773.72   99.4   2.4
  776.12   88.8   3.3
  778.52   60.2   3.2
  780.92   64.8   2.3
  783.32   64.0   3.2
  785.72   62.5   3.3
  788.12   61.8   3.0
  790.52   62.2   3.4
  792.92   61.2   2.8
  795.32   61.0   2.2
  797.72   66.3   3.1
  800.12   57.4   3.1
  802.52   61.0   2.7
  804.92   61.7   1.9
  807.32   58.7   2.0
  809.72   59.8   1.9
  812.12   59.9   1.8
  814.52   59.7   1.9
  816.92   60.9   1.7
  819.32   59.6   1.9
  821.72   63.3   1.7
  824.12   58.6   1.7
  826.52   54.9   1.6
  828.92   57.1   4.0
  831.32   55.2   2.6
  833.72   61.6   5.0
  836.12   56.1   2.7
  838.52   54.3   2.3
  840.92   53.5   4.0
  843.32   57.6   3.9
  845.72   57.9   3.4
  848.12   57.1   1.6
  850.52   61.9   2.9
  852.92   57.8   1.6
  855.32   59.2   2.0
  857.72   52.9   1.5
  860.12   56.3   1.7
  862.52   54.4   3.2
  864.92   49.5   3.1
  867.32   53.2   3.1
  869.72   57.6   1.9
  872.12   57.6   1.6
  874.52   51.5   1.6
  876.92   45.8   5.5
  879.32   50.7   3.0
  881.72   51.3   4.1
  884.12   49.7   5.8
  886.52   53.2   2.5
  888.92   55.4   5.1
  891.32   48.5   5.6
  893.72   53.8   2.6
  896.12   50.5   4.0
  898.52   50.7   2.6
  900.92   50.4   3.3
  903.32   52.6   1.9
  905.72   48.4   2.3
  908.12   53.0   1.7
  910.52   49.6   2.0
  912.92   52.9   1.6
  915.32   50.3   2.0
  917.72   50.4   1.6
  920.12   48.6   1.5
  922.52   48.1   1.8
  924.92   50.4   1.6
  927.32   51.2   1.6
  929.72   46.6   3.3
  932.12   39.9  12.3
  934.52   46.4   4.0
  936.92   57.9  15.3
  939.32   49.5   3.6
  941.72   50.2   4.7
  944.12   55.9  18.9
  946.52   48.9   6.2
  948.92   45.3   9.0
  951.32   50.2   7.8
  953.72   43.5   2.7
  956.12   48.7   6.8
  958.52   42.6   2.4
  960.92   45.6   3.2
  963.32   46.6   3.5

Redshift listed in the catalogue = 0.15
